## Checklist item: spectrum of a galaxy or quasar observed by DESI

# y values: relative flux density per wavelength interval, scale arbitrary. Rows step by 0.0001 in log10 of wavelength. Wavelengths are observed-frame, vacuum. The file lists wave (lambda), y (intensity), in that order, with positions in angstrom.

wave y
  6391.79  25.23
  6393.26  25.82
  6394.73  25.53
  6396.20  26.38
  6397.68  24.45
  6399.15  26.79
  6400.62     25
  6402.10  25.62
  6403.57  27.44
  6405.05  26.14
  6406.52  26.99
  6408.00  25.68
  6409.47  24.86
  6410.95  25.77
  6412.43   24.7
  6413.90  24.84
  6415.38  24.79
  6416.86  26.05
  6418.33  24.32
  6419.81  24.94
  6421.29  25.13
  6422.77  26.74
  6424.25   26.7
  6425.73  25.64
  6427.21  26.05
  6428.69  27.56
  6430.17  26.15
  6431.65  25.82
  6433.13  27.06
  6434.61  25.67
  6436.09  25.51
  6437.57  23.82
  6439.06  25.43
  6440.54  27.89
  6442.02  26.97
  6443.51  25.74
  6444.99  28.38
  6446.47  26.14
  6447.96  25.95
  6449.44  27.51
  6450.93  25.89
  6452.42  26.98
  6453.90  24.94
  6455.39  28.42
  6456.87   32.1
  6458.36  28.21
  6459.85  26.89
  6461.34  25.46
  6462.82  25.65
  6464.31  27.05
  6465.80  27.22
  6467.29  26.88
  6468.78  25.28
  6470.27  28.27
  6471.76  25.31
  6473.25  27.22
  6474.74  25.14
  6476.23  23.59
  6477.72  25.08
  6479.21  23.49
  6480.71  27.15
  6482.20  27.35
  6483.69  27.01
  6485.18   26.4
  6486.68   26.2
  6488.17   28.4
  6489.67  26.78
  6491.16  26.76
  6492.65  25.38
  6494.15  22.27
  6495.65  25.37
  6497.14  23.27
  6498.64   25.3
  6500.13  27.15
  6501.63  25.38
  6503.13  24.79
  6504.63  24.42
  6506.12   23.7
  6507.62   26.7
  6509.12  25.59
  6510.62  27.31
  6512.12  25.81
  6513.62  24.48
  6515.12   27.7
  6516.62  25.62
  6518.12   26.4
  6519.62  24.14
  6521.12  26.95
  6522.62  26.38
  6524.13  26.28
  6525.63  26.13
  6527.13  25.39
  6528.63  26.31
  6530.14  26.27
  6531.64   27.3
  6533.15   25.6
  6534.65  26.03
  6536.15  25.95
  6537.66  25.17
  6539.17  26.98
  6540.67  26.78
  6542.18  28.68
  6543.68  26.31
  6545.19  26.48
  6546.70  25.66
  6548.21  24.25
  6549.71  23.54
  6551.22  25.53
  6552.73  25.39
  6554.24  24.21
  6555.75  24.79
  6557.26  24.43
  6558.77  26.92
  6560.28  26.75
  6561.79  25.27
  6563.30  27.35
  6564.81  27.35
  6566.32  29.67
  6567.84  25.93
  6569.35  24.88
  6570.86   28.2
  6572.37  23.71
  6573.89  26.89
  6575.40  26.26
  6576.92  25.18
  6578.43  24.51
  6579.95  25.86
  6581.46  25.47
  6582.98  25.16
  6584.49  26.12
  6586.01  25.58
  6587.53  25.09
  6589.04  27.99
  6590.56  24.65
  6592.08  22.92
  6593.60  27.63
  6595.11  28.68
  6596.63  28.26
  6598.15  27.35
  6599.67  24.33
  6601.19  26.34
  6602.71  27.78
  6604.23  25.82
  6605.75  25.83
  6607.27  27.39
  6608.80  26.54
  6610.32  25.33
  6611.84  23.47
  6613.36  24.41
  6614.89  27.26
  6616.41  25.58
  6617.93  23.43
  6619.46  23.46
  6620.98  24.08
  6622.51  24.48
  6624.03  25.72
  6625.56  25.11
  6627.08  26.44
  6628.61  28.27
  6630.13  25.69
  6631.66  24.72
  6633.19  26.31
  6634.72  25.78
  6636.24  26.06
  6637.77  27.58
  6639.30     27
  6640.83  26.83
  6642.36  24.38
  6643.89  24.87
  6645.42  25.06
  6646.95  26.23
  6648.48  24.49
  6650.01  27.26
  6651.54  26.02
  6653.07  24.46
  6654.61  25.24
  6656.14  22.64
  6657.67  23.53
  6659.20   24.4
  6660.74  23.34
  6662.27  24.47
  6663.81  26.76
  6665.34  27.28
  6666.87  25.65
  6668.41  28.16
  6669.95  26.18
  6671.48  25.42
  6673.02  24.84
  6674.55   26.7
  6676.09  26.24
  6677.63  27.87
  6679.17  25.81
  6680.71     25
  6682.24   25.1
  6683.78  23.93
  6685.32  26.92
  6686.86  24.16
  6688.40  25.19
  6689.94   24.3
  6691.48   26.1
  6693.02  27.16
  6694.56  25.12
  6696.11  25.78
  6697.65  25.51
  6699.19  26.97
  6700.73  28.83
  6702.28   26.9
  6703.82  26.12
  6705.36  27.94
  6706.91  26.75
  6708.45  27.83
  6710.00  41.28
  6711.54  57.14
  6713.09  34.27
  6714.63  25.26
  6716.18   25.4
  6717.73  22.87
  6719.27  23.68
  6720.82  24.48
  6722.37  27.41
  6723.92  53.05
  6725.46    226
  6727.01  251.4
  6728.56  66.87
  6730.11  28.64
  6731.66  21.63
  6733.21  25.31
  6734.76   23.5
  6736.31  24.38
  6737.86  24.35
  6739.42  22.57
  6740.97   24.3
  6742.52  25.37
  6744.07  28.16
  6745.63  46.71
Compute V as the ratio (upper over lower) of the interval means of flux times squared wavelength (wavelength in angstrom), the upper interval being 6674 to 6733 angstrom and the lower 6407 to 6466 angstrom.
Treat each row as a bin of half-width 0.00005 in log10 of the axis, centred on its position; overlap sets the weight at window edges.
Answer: 1.7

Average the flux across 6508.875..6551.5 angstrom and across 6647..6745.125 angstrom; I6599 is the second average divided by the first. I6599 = 1.32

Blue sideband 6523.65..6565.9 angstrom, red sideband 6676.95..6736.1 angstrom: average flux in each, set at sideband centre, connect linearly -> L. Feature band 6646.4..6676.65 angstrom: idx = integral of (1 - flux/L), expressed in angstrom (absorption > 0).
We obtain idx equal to 9.0 angstrom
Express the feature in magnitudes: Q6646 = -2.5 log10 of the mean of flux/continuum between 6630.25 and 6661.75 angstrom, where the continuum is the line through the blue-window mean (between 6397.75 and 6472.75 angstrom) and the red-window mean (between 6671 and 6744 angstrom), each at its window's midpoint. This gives 0.34 mag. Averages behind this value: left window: 26.3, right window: 37.3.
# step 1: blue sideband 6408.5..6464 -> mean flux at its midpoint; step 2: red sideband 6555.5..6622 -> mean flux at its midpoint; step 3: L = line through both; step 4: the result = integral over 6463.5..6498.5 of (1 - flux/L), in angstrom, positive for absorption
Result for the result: 0.3 angstrom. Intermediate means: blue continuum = 26.2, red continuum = 25.9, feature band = 25.9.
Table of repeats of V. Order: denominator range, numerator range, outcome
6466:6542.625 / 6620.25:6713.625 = 1.08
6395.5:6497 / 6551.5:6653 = 1.04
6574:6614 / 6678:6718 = 1.12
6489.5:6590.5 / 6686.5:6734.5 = 1.78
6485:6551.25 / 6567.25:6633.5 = 1.02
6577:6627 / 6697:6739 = 1.85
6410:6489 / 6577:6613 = 1.03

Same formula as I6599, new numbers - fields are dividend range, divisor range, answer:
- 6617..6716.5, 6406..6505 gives 1.02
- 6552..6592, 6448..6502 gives 0.98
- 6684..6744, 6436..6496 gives 1.51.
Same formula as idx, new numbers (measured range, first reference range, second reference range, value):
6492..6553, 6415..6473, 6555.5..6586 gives 1.1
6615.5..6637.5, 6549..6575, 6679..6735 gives 4.8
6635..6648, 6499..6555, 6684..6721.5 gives 0.6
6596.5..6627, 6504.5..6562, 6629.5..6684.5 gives 0.2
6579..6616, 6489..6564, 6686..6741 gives 6.4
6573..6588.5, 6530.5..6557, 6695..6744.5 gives 2.0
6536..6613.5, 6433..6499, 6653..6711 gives 1.0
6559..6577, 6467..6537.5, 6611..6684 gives -0.6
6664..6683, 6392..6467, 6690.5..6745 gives 6.2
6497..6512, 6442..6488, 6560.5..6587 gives 0.5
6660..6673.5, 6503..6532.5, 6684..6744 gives 3.9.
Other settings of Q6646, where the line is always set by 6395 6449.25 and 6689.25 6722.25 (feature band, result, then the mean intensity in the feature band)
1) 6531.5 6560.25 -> 0.05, 25.8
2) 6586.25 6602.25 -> 0.05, 26.3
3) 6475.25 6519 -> 0.04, 25.7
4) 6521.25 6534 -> 0.03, 26.2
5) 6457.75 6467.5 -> -0.02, 26.7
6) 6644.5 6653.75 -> 0.10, 25.6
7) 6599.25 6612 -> 0.06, 26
